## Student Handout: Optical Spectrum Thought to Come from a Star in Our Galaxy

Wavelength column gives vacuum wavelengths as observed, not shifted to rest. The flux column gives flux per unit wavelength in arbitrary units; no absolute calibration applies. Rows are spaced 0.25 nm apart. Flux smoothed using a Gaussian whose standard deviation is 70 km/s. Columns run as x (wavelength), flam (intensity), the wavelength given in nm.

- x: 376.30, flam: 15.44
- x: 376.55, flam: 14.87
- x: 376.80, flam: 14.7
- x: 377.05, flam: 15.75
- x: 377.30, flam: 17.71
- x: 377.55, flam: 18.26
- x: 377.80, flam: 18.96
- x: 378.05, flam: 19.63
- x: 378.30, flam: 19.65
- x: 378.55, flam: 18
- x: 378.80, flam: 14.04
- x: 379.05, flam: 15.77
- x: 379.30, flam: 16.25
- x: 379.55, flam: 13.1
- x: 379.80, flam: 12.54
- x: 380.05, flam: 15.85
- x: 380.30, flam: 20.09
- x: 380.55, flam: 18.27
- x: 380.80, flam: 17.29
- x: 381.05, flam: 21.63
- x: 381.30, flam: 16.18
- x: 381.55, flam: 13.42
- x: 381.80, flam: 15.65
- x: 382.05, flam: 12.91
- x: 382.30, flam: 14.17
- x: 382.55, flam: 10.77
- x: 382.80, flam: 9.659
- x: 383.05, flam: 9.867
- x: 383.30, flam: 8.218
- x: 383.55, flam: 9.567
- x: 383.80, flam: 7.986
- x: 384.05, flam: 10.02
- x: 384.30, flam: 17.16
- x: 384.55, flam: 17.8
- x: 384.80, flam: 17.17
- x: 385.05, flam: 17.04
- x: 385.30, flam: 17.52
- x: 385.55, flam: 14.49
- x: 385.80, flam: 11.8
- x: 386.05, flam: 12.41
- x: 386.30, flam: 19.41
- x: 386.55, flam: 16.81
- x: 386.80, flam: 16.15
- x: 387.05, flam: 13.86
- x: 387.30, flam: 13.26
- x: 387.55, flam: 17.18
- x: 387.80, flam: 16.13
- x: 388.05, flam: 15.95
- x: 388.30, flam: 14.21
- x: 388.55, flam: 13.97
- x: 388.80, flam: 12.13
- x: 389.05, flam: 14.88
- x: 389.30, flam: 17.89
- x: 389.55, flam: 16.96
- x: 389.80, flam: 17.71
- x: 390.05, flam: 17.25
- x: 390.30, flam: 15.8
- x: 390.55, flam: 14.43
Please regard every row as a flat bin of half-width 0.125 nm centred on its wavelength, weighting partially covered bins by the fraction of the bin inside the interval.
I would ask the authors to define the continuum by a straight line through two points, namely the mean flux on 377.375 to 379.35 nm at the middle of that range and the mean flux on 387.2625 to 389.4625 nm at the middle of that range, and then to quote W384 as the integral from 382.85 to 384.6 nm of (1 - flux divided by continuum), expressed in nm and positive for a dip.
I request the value 0.55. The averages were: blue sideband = 17.6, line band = 11.2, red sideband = 15.2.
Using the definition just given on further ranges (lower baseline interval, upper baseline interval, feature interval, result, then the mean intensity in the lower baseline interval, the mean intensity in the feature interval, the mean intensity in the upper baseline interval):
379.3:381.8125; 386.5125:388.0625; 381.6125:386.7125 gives 0.76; 16.4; 13.5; 15.5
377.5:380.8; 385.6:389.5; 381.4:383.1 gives 0.39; 16.9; 12.5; 15.1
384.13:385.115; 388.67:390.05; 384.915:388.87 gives 0.32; 17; 15.2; 16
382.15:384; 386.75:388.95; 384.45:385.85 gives -0.48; 10.1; 16.2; 14.7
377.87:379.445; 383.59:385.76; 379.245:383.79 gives 0.58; 17.2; 14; 14.6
